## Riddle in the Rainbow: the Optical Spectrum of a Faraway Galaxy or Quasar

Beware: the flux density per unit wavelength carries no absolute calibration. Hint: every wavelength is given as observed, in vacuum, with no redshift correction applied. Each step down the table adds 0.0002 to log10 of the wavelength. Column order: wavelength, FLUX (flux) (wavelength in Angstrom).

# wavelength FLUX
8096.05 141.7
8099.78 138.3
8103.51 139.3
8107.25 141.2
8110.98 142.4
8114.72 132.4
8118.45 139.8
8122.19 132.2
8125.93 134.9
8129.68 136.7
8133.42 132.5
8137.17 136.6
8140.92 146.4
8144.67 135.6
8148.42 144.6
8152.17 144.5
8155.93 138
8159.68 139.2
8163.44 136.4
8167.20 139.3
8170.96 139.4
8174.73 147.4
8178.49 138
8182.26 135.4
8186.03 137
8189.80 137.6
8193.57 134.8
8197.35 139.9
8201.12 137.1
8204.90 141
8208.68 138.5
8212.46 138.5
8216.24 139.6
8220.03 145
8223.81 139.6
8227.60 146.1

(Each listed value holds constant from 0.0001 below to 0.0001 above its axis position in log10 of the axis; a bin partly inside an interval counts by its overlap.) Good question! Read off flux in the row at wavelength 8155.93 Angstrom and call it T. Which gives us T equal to 138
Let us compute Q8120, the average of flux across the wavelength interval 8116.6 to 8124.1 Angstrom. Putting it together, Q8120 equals 136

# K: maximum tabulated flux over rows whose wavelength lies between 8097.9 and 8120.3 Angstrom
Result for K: 142.4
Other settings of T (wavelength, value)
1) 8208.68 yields 138.5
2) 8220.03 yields 145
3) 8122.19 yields 132.2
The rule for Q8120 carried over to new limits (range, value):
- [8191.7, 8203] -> 137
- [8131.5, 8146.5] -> 138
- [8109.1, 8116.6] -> 138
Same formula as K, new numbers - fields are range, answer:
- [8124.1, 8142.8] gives 146.4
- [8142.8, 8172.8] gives 144.6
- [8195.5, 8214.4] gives 141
